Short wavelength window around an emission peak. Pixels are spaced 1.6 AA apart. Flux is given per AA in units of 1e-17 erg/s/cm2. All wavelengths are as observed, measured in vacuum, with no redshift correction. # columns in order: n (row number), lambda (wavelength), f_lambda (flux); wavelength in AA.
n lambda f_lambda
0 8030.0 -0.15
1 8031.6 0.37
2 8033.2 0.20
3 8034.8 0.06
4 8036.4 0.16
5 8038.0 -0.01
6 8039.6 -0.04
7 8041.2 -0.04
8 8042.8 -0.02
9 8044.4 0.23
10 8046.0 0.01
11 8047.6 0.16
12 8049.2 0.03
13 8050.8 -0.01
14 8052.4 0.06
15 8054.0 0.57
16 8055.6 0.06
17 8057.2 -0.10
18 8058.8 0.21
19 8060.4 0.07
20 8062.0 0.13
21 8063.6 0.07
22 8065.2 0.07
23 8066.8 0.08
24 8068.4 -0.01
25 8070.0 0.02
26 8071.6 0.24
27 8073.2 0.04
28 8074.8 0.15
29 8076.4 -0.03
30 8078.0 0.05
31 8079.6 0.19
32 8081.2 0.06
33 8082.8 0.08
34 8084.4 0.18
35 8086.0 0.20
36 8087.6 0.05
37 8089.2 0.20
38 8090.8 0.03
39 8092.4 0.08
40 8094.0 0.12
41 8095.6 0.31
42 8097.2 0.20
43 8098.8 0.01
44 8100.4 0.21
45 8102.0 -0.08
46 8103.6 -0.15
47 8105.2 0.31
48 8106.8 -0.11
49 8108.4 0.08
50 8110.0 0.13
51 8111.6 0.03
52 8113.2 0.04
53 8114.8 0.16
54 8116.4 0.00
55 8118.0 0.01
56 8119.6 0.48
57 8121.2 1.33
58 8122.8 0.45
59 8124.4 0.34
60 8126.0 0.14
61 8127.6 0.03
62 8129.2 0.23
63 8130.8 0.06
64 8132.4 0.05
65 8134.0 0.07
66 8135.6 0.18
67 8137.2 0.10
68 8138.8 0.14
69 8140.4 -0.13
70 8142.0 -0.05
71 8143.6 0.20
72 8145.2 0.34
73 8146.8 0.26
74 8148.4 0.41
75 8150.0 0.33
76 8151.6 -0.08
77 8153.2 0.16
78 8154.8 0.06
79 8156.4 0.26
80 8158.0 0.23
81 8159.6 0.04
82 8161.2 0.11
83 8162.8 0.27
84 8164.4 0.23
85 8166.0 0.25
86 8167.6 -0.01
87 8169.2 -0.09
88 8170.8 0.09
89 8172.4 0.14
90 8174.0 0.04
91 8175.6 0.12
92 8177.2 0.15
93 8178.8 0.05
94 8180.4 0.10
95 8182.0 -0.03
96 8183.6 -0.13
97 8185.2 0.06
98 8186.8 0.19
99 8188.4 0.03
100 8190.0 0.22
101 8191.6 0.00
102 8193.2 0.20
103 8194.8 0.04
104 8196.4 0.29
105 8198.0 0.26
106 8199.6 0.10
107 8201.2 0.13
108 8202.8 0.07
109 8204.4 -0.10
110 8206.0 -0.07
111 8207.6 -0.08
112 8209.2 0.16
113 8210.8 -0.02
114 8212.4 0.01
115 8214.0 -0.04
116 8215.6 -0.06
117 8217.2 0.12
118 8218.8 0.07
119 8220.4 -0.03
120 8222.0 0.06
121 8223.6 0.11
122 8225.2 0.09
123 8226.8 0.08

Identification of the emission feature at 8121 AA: Halpha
